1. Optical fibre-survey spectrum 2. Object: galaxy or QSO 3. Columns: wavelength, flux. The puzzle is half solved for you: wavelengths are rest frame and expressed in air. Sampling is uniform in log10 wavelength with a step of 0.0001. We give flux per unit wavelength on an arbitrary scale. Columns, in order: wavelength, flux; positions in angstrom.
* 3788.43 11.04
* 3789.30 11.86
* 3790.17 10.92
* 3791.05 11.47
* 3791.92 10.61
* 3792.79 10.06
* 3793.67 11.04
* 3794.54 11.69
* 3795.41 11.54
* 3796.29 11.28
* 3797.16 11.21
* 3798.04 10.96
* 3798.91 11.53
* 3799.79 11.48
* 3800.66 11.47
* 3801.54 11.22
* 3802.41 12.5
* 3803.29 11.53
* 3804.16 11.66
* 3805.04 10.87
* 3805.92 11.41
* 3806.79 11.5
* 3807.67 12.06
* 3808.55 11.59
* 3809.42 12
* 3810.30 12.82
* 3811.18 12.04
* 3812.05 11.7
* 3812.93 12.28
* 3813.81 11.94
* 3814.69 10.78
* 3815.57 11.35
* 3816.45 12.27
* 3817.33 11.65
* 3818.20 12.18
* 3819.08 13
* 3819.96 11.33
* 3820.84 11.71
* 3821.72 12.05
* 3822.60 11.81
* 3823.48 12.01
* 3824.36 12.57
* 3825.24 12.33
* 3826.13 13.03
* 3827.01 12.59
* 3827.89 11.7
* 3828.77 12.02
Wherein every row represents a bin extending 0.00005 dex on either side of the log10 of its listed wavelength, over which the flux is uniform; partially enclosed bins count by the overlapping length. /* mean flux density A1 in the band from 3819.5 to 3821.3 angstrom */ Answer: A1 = 11.5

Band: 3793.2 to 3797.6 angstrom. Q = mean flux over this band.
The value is 11.3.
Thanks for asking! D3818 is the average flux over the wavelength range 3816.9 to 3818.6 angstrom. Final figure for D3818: 12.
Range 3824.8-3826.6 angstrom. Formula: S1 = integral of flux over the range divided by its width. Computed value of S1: 12.6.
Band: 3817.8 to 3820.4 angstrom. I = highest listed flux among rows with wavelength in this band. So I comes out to 13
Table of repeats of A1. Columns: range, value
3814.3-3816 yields 11.1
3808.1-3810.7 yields 12.1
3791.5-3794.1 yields 10.6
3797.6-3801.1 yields 11.4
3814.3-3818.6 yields 11.7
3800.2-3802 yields 11.4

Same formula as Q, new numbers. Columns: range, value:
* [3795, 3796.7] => 11.4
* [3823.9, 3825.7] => 12.4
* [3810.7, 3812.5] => 11.9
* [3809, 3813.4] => 12.2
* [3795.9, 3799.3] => 11.3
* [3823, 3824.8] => 12.3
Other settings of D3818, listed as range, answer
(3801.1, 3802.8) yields 11.9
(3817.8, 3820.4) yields 12.2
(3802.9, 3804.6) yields 11.6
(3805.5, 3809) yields 11.7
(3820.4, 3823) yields 11.9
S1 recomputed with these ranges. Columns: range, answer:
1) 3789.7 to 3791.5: 11.2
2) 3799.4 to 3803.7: 11.6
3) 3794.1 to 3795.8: 11.7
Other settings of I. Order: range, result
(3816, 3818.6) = 12.27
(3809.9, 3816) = 12.82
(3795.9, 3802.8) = 12.5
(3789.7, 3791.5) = 11.47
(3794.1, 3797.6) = 11.69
